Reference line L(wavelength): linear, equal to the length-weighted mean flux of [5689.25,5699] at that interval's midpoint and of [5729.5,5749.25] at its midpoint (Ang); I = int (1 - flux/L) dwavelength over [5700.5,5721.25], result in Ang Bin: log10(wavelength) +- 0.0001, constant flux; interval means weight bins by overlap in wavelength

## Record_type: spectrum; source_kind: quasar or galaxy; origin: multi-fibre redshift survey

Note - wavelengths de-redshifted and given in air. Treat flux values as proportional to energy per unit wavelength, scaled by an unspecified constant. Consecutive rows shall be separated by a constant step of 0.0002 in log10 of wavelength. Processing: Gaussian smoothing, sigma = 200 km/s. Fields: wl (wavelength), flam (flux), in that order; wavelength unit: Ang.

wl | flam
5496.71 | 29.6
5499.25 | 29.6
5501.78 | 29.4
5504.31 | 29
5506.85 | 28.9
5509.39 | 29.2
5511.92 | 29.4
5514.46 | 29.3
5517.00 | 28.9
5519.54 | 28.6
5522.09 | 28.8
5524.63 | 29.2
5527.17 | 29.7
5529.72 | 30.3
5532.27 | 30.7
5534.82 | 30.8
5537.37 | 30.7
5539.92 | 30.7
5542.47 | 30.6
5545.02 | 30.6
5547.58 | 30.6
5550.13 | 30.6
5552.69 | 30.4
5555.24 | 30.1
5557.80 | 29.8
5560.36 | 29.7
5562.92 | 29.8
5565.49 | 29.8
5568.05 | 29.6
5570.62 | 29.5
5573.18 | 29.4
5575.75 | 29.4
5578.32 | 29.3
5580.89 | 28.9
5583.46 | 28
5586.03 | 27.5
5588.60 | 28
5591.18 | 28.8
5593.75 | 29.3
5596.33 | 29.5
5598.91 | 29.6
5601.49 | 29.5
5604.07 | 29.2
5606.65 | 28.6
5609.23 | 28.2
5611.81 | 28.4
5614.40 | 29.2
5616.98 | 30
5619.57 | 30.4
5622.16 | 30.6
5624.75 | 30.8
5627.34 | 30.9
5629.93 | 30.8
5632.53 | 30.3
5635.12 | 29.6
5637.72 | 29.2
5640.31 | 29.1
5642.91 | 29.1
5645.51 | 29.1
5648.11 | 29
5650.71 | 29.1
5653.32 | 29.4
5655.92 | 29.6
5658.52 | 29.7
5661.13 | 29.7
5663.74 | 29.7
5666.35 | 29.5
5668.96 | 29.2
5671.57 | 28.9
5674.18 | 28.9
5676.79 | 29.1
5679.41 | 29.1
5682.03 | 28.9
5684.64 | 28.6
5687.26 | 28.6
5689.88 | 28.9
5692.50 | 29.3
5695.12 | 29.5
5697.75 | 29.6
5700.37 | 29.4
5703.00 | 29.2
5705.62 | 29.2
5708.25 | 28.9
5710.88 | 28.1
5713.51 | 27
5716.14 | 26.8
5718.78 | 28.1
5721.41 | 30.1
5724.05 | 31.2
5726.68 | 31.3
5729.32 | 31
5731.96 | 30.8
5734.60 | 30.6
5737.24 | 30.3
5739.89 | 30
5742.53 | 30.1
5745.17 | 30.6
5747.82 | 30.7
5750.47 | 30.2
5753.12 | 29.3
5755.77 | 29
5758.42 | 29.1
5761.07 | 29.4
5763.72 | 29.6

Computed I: 1.0 Ang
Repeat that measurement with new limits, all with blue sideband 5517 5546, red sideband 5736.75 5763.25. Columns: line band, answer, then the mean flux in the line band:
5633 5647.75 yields 0.33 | 29.3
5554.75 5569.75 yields 0.10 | 29.8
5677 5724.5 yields 1.60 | 28.9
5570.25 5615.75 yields 1.62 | 28.9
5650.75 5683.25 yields 0.66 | 29.3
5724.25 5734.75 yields -0.40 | 31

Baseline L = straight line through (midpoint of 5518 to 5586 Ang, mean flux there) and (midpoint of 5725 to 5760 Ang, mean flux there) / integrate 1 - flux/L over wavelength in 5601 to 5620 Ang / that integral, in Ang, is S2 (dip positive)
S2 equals 0.5 Ang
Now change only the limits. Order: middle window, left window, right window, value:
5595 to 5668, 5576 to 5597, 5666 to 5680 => -1.7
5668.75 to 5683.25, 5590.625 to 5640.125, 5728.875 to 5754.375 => 0.5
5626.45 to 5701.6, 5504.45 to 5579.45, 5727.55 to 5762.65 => 1.5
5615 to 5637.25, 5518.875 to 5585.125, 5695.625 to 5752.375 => -0.4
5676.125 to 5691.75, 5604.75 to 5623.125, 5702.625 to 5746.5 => 0.3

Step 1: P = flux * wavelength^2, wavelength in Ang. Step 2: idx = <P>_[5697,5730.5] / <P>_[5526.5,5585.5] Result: 1.0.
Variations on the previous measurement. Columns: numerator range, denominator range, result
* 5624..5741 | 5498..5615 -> 1.05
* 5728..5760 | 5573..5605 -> 1.10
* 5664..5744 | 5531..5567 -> 1.02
